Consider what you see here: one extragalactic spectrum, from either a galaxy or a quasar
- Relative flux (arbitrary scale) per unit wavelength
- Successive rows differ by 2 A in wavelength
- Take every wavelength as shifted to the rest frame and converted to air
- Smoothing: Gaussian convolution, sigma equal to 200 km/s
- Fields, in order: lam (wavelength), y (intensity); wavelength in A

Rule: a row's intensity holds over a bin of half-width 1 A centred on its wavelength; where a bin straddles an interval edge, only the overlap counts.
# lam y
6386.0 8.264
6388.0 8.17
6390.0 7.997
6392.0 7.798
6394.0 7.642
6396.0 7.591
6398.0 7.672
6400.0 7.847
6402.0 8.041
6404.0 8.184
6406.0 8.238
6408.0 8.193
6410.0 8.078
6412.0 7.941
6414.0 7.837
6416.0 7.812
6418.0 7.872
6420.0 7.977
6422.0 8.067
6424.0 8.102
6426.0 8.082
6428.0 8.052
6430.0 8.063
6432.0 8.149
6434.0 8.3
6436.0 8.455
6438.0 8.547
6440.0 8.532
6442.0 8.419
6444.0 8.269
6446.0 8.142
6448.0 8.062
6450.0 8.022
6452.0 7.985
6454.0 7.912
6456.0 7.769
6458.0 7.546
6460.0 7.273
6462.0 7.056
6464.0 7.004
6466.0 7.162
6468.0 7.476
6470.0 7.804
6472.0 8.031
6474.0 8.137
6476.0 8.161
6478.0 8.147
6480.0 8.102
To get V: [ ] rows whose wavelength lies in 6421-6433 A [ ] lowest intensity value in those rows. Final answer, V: 8.052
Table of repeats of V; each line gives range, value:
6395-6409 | 7.591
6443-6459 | 7.546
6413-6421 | 7.812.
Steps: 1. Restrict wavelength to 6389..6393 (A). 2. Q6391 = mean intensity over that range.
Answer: 7.9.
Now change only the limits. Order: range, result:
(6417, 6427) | 8.02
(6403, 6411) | 8.17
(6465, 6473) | 7.62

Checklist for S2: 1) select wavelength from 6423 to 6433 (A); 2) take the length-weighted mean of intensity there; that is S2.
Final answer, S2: 8.09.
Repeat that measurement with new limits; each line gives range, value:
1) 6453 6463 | 7.51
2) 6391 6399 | 7.68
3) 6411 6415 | 7.89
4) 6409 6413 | 8.01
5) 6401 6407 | 8.15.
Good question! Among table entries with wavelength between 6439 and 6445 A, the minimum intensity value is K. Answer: 8.269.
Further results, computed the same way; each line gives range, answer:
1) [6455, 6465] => 7.004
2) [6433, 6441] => 8.3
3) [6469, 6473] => 7.804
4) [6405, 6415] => 7.837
